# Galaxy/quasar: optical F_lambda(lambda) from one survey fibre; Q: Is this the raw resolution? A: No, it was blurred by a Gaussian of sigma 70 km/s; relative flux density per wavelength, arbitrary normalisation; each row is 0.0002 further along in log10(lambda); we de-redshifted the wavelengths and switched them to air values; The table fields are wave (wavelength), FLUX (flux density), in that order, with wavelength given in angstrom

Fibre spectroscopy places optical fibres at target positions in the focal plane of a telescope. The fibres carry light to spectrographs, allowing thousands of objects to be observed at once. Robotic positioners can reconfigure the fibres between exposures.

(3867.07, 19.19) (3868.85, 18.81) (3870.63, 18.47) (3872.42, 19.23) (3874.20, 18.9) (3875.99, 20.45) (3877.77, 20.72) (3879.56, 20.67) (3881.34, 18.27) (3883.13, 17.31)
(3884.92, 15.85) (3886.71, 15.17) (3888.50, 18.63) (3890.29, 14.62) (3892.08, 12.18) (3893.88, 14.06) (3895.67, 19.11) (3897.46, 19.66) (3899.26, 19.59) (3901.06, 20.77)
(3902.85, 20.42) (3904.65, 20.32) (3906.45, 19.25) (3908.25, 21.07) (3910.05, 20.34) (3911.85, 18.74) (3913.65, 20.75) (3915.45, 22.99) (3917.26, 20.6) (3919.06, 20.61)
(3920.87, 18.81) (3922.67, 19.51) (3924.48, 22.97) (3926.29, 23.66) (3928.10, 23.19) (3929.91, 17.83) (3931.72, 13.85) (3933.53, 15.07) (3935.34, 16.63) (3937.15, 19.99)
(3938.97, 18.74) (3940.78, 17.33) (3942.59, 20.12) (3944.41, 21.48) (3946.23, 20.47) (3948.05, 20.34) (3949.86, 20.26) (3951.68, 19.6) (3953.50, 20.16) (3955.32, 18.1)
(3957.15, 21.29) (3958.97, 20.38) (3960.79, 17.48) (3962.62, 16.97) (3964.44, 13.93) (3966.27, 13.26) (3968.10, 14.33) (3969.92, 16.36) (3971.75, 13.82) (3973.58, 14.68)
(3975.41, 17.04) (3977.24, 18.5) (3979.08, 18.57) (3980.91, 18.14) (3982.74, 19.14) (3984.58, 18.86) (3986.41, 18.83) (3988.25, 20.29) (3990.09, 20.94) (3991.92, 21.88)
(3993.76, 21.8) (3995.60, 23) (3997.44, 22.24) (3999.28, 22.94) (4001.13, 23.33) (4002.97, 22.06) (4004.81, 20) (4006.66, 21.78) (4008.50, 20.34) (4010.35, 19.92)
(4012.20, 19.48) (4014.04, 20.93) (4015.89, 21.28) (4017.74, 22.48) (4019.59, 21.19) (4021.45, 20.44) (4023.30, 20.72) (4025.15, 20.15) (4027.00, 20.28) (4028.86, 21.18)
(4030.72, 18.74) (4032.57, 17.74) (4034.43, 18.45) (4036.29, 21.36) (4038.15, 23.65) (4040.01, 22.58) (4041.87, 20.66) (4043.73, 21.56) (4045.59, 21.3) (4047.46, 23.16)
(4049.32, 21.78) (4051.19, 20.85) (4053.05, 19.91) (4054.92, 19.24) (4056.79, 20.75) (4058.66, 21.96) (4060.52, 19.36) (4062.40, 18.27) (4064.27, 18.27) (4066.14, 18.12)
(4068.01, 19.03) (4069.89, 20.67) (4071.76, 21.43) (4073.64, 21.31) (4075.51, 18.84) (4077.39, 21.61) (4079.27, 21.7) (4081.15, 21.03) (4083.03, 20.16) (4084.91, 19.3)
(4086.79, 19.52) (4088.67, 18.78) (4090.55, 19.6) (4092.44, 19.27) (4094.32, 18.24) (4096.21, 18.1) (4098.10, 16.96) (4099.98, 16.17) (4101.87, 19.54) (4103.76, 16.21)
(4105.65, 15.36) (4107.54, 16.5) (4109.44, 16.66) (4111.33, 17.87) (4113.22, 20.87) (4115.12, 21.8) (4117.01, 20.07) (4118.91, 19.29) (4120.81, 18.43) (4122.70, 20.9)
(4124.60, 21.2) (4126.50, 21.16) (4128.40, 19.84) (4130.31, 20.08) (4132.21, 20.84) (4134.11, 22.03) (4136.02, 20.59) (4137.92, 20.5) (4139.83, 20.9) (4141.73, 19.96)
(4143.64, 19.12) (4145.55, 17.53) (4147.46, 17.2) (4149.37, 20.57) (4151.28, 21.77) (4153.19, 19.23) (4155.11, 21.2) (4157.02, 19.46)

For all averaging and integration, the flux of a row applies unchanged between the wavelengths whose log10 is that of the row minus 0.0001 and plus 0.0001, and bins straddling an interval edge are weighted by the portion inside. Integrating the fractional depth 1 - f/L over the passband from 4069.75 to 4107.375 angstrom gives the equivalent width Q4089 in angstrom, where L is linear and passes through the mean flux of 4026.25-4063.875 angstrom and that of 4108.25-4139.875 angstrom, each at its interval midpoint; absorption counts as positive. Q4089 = 2.3 angstrom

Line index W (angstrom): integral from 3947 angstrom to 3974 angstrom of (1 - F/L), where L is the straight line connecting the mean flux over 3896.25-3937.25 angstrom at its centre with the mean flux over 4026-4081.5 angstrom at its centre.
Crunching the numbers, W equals 3.5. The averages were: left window 19.8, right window 20.5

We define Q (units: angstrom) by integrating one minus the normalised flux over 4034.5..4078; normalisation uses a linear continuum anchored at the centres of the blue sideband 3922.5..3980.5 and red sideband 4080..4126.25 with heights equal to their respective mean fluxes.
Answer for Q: -4.5 angstrom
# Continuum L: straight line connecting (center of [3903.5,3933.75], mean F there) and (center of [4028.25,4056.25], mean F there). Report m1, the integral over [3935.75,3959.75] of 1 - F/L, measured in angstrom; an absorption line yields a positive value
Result 0.54 angstrom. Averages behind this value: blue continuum 20.1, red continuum 20.8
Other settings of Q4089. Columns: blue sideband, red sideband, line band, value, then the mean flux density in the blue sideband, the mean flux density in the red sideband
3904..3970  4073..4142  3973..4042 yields -4.16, 19.1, 19.5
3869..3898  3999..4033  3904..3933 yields -2.66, 17.7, 20.8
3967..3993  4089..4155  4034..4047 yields -2.13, 18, 19.3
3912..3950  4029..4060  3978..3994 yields 0.43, 19.7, 20.8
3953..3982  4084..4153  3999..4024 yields -4.94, 17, 19.2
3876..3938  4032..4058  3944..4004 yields 2.56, 18.9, 21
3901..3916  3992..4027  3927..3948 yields 2.01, 20.5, 21.3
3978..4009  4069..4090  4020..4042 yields 0.14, 20.8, 20.4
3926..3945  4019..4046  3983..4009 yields -1.76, 18.7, 20.6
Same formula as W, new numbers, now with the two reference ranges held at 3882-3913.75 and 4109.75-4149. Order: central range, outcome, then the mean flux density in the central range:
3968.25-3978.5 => 1.5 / 16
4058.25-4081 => -0.6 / 20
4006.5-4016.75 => -0.8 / 20.5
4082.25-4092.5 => 0.1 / 19.4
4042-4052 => -1.2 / 21.6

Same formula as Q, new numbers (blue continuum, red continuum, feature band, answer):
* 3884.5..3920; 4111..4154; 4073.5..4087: -0.4 angstrom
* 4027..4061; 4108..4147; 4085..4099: 1.1 angstrom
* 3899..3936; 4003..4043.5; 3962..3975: 3.5 angstrom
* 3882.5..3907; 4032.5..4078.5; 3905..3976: -1.4 angstrom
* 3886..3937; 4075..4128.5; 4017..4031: -1.2 angstrom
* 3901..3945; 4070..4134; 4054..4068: 0.1 angstrom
